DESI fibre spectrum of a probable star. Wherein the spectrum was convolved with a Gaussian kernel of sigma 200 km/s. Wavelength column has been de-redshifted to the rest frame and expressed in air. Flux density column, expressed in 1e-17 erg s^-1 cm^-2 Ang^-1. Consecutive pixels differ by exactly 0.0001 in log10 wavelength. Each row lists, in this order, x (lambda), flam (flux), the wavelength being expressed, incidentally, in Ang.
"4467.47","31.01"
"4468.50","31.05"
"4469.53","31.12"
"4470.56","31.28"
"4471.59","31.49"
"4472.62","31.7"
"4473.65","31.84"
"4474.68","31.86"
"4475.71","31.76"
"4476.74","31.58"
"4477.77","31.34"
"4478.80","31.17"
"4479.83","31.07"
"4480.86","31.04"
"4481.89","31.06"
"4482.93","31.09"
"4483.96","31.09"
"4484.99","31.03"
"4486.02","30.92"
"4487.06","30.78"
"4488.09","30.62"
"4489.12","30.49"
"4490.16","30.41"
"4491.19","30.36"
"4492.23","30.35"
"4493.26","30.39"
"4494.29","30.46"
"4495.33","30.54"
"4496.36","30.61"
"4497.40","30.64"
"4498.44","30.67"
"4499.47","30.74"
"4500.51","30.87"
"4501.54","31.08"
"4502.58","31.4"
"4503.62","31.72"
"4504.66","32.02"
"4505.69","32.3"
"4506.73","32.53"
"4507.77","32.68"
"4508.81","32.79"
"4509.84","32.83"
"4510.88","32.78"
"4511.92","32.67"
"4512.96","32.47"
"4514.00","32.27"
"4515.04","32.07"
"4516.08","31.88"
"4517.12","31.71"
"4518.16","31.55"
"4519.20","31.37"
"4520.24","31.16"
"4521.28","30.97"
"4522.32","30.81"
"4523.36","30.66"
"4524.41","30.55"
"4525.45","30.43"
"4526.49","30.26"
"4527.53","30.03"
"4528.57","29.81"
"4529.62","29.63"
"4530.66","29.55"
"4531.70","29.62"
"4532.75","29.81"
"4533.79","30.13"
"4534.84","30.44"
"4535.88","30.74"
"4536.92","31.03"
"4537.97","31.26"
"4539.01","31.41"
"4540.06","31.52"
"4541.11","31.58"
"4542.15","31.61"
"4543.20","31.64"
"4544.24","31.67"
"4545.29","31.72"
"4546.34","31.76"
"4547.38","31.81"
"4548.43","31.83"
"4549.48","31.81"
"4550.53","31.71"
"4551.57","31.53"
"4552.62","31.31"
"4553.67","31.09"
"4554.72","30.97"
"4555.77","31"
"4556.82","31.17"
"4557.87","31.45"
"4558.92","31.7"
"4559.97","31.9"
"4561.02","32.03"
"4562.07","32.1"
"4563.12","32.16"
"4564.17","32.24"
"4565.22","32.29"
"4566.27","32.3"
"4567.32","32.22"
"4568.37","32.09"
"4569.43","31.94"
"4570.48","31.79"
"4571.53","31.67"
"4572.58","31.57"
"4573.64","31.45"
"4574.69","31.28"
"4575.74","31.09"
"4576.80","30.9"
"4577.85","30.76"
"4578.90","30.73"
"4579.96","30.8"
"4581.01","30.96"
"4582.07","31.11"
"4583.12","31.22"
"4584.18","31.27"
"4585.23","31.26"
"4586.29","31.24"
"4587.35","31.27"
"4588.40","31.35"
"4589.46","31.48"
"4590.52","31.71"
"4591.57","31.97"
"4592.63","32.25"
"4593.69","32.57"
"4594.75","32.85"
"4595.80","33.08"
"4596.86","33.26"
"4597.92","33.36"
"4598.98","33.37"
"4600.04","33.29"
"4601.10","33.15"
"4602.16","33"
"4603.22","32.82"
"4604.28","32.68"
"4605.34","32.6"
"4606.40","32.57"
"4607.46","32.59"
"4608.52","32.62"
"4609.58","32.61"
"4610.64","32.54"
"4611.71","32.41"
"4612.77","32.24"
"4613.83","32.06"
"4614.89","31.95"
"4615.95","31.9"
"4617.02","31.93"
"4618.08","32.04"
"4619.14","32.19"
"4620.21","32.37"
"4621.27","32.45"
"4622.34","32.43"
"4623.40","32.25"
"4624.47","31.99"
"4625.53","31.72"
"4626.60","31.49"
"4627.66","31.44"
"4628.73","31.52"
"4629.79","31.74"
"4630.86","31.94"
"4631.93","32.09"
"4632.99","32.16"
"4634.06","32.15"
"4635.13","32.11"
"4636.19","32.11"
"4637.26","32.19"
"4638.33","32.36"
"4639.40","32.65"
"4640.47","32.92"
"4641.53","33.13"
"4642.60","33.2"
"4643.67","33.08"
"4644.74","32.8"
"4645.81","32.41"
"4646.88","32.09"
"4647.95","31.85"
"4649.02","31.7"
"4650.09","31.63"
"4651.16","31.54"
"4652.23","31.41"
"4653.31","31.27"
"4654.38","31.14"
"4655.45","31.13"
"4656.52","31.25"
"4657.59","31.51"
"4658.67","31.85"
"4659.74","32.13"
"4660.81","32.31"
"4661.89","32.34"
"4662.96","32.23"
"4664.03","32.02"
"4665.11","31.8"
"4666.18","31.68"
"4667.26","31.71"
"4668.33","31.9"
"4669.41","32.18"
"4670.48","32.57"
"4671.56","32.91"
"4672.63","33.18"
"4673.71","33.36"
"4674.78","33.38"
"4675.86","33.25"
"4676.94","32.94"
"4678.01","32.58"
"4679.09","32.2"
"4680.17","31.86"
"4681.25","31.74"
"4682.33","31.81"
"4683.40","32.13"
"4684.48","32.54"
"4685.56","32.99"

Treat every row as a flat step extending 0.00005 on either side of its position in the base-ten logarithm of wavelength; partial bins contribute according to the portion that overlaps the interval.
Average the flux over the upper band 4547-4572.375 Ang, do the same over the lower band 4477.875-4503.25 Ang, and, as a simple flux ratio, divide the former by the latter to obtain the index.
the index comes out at 1.0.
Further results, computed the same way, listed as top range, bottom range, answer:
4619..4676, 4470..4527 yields 1.03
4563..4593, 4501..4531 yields 1.00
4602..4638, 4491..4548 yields 1.03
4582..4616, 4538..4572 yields 1.02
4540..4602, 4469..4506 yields 1.02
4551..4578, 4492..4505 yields 1.02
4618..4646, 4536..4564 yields 1.02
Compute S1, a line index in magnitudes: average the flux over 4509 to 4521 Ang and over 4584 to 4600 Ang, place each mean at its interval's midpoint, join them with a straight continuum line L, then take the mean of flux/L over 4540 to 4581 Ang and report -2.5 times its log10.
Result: 0.02 mag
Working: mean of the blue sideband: 32.1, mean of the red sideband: 32.2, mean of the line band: 31.6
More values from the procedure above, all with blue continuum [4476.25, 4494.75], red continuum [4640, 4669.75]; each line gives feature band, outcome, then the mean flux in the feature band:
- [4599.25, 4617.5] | -0.03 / 32.5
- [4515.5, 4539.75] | 0.02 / 30.7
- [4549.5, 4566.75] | -0.01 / 31.7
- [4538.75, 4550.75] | -0.01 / 31.7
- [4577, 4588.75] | 0.01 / 31.1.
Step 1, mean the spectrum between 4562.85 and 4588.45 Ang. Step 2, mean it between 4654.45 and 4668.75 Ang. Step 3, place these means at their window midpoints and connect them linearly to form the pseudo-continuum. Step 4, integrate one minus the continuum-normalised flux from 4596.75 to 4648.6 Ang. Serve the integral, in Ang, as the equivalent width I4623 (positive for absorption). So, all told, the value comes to -1.2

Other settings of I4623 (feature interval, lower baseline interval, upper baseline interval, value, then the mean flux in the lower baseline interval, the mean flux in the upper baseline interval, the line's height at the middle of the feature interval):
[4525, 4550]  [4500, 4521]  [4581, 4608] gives 0.9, 32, 32.3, 32.1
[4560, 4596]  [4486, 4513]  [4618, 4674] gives 0.1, 31.3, 32.1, 31.7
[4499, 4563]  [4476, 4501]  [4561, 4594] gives -0.4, 30.8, 31.6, 31.2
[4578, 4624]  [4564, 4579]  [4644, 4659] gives -0.7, 31.6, 31.7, 31.7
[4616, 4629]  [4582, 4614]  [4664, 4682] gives 0.1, 32.3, 32.4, 32.4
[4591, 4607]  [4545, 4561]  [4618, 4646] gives -0.5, 31.5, 32.3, 32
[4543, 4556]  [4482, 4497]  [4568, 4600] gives -0.1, 30.7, 31.7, 31.3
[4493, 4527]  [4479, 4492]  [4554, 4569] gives -0.4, 30.8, 31.8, 31.1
